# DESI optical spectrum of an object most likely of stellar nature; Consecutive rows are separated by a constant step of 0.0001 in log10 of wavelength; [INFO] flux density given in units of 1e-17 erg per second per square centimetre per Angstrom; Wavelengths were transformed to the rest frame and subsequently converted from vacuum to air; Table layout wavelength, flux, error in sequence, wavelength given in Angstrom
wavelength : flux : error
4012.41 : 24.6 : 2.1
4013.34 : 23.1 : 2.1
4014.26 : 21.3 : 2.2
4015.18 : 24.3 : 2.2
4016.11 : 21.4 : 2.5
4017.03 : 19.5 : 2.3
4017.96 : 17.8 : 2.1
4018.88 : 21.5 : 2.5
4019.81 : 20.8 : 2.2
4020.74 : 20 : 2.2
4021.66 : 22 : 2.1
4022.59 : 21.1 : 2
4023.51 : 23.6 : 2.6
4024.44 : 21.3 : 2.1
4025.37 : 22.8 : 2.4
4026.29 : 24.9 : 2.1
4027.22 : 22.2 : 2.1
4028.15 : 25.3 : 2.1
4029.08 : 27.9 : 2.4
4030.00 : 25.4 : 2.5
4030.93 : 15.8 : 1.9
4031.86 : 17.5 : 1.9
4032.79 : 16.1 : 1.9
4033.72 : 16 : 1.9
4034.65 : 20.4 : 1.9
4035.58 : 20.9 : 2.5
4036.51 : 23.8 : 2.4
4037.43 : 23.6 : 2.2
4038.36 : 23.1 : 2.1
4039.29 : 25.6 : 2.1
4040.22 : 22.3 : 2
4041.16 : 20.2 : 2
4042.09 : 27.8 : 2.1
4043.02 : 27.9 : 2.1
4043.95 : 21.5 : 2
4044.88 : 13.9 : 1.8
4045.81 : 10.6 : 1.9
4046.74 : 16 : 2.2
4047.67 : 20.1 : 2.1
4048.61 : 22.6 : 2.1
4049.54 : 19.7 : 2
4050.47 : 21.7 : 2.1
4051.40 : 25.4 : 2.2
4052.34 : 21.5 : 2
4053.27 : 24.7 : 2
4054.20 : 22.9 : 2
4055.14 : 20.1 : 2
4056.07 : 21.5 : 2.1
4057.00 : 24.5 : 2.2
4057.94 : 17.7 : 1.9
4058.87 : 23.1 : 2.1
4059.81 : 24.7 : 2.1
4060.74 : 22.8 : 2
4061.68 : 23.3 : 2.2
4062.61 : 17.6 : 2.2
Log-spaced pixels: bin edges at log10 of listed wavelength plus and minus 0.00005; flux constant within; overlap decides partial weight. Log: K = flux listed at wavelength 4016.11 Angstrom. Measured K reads 21.4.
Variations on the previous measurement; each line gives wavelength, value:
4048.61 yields 22.6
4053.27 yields 24.7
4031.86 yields 17.5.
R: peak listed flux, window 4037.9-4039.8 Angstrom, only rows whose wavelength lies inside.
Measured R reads 25.6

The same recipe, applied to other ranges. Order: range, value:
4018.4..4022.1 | 22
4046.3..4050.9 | 22.6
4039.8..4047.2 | 27.9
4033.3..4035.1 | 20.4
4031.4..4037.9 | 23.8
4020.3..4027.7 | 24.9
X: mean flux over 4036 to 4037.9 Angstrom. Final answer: 23.7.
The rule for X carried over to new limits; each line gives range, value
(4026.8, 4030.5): 25.2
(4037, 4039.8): 24.1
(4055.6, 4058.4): 21.3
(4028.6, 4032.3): 21.7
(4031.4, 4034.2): 16.5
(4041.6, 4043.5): 27.7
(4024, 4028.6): 23.3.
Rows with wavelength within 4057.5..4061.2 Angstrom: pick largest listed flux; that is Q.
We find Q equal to 24.7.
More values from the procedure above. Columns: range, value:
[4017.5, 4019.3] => 21.5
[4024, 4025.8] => 22.8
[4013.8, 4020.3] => 24.3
